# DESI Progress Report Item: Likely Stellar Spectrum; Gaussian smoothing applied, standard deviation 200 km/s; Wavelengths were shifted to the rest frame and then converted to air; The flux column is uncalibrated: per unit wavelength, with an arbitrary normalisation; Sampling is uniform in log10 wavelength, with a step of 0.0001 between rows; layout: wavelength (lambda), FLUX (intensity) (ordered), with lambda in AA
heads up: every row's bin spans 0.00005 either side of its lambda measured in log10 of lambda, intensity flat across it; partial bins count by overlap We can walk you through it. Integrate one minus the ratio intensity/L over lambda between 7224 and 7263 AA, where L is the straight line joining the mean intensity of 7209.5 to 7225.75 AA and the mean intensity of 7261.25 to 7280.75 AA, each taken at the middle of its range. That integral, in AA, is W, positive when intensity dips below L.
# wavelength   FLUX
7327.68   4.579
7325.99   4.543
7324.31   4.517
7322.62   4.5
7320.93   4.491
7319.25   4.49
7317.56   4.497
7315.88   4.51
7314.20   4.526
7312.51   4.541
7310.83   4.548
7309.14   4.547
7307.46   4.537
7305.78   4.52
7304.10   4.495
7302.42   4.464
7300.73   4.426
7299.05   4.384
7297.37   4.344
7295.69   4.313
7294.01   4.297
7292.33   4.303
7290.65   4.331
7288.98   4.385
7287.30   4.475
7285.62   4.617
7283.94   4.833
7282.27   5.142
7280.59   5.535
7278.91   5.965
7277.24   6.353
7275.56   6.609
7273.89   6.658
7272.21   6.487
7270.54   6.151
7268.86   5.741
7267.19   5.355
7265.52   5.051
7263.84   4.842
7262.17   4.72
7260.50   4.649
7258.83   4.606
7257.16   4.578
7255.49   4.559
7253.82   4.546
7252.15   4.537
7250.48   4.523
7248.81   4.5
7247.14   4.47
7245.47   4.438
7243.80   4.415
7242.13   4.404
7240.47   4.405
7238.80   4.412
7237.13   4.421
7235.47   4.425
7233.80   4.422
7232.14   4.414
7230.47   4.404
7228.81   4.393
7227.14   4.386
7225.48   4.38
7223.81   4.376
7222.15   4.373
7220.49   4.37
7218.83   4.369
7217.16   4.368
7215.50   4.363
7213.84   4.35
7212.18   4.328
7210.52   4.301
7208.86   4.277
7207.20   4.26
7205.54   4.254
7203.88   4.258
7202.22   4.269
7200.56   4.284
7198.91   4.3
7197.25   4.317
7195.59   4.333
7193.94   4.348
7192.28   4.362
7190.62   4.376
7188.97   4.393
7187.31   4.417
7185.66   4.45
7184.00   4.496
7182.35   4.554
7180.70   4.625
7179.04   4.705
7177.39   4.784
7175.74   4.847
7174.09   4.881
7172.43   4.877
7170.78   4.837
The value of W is 4.4 AA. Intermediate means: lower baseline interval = 4.36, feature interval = 4.48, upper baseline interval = 5.79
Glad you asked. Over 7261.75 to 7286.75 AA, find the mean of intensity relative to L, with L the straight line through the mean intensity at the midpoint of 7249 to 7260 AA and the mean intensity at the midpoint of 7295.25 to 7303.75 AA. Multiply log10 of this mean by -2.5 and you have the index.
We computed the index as -0.24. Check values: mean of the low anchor 4.56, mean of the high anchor 4.39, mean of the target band 5.6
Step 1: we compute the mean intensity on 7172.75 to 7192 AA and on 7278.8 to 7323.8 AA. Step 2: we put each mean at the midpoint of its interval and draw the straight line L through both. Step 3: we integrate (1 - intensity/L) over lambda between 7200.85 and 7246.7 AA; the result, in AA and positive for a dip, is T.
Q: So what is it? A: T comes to 2.21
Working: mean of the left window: 4.59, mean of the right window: 4.57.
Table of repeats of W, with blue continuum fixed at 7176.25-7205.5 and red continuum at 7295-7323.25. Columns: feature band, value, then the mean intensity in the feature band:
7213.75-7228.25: 0.22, 4.37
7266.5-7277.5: -4.27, 6.19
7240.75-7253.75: -0.06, 4.47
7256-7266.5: -0.67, 4.75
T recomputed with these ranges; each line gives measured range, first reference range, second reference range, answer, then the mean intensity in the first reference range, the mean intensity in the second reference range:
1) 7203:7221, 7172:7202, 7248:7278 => 1.6 AA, 4.51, 5.25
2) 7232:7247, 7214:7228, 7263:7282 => 1.5 AA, 4.37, 5.86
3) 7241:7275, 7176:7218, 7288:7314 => -4.3 AA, 4.4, 4.43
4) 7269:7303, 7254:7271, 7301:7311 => -2.7 AA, 4.98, 4.51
